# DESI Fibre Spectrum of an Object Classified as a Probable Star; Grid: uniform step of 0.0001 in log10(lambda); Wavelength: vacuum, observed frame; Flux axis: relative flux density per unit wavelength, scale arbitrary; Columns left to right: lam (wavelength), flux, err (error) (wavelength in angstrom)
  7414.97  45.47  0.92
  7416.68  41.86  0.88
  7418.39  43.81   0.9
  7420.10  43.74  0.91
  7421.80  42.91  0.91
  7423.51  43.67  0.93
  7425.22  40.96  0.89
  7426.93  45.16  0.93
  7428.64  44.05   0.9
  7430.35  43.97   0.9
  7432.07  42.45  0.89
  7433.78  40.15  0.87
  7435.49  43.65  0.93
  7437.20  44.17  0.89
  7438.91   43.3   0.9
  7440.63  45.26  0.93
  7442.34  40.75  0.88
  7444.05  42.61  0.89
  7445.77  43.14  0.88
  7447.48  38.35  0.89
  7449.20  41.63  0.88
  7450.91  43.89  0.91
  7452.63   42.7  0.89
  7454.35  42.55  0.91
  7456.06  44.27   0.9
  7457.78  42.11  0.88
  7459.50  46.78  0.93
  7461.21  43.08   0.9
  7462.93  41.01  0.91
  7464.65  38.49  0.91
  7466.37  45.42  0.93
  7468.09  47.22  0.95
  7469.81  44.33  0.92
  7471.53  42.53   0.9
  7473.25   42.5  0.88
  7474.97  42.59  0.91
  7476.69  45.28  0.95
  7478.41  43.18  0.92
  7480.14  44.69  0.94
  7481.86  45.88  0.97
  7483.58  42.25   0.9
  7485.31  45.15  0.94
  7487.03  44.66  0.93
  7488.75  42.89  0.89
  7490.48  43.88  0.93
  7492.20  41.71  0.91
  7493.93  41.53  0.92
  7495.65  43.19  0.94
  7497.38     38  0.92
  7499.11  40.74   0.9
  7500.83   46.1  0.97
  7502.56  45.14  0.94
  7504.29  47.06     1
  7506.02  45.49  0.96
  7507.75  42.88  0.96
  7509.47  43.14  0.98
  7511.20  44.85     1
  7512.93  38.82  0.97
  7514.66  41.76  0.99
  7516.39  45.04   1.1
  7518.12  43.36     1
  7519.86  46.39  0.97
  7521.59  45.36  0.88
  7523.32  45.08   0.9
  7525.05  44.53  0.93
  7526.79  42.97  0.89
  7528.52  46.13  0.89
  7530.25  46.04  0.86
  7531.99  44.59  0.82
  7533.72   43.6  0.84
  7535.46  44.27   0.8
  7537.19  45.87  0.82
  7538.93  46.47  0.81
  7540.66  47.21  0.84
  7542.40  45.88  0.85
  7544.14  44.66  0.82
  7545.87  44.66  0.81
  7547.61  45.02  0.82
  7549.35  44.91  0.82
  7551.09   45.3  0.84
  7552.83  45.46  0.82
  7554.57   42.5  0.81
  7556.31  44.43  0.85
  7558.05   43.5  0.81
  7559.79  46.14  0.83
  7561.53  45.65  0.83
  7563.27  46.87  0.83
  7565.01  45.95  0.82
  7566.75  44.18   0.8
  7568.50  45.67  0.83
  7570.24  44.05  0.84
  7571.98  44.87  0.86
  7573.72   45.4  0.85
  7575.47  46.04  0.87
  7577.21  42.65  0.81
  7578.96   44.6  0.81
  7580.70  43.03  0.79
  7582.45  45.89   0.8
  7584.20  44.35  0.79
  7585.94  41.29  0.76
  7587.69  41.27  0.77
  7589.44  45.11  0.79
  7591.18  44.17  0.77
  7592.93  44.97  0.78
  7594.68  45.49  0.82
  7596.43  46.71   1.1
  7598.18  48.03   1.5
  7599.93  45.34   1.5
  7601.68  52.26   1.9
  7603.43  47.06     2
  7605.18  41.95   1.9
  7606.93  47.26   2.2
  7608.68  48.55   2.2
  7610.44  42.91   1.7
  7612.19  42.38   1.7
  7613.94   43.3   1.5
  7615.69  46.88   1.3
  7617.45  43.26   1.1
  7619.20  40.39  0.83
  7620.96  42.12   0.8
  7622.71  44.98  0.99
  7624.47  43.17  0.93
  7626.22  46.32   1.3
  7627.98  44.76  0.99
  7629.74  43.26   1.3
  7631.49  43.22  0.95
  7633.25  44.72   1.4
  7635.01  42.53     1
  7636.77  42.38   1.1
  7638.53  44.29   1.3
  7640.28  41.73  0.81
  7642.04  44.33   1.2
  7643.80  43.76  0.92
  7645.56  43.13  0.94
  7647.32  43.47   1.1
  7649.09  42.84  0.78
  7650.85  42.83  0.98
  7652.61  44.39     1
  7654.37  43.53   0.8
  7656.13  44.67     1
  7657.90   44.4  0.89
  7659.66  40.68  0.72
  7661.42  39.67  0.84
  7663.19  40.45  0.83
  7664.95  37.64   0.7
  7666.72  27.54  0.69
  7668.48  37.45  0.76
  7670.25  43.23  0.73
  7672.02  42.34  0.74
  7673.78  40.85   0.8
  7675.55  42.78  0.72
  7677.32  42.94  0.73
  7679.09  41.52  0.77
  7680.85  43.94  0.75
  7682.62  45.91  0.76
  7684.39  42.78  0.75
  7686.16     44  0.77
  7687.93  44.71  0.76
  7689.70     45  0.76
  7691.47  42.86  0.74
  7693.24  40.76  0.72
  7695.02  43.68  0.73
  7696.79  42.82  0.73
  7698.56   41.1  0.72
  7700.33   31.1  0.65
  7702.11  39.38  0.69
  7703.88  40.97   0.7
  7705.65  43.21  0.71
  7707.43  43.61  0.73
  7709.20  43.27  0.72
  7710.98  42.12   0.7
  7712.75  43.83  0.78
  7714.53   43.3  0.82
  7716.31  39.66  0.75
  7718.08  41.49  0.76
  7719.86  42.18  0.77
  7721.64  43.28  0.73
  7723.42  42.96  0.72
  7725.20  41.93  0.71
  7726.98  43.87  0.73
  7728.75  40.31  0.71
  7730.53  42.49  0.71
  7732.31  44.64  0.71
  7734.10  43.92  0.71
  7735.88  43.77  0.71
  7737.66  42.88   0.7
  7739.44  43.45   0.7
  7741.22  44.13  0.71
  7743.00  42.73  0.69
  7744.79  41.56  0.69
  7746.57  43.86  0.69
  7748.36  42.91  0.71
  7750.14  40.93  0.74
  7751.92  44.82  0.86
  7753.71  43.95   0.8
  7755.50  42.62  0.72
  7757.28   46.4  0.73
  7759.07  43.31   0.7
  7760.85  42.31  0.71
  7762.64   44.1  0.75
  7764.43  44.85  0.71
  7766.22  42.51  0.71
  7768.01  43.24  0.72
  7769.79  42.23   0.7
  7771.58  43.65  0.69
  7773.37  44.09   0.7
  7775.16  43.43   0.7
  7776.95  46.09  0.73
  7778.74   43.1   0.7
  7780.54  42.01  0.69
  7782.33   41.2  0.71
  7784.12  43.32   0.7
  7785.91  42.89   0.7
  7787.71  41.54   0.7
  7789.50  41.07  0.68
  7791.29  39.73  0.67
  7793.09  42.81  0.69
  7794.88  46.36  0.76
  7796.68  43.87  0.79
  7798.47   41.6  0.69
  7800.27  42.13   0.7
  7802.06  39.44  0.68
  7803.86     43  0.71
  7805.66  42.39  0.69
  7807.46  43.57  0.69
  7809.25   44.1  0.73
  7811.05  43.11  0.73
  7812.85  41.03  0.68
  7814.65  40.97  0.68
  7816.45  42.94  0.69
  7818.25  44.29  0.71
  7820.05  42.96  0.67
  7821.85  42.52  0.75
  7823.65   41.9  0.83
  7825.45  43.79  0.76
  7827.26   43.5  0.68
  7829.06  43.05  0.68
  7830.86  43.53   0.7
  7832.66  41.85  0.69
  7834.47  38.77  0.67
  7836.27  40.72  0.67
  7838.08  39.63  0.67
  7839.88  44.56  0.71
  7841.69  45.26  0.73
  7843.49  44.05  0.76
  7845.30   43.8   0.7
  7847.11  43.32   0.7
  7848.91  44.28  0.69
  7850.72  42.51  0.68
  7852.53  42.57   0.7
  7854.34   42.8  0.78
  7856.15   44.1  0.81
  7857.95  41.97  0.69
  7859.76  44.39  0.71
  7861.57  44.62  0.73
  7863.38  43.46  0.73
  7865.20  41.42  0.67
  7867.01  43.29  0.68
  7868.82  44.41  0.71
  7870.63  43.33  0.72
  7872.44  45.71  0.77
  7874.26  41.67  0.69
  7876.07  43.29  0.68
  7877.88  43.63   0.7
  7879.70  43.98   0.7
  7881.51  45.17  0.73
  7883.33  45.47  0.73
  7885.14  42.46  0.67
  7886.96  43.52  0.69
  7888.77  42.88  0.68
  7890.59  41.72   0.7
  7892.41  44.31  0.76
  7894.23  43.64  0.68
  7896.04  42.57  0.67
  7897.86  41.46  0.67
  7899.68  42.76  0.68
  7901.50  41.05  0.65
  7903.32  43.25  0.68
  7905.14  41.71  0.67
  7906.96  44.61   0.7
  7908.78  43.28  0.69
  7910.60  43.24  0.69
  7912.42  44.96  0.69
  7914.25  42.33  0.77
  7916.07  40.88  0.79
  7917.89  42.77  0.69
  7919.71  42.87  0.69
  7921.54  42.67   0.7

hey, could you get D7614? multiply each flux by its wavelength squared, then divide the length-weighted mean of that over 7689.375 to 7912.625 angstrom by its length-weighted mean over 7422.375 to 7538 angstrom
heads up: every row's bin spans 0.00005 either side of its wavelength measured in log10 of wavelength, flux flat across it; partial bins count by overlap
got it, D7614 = 1.1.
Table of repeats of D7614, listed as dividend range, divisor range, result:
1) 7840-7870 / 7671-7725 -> 1.07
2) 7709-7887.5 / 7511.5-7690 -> 1.03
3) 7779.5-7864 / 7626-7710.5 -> 1.05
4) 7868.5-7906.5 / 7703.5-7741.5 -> 1.05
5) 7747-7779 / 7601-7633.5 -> 1.01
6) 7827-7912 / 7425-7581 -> 1.08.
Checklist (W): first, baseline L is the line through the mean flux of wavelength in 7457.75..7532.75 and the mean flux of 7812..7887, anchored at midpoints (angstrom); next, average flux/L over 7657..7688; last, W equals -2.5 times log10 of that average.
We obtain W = 0.06 mag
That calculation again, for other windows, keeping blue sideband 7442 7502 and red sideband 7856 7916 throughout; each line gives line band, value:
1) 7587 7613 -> -0.061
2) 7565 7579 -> -0.041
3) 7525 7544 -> -0.053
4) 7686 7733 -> 0.027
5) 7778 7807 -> 0.024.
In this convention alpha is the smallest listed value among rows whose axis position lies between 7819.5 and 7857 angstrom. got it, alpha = 38.77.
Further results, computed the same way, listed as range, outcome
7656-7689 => 27.54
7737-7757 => 40.93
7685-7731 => 31.1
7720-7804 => 39.44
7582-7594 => 41.27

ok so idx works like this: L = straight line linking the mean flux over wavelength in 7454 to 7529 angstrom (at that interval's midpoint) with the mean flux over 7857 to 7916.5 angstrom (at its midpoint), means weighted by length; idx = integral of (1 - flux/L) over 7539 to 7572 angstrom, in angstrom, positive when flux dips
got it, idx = -1.2 angstrom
